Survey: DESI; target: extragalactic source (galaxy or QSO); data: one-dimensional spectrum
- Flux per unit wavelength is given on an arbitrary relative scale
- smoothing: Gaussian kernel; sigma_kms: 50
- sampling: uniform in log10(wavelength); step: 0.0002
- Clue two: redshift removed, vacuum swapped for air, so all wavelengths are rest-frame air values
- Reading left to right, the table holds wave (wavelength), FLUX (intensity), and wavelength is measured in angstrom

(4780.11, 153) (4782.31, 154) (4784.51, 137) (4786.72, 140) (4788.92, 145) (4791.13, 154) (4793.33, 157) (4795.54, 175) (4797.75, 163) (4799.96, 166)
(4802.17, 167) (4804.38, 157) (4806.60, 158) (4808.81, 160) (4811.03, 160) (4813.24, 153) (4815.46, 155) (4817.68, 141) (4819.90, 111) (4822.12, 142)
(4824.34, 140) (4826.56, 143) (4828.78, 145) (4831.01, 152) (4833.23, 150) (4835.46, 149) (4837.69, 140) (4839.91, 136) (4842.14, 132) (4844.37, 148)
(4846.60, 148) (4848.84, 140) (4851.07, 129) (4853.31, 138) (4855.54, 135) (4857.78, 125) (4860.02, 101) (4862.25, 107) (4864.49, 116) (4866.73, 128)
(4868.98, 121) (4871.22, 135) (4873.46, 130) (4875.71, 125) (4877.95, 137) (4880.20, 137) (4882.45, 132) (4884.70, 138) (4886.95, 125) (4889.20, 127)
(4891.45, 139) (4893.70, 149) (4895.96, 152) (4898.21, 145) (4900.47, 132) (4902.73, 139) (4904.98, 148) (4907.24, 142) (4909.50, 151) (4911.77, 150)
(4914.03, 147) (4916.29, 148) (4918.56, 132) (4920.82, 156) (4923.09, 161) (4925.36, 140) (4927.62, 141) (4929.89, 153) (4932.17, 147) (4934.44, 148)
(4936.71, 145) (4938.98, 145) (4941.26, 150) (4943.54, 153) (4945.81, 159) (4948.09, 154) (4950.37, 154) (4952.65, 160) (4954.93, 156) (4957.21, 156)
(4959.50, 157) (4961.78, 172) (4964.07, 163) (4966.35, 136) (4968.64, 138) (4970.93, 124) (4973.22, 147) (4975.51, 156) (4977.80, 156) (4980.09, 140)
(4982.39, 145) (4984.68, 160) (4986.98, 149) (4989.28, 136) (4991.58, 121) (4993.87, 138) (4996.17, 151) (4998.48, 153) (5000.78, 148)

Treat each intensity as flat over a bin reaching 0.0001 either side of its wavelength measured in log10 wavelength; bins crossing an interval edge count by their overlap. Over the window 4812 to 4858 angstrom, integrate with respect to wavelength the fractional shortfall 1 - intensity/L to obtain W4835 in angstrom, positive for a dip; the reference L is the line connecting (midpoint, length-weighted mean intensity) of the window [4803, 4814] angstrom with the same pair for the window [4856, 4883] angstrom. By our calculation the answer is 0.7 angstrom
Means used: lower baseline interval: 158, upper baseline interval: 125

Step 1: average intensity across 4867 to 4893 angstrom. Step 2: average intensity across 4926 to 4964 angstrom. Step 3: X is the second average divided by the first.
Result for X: 1.16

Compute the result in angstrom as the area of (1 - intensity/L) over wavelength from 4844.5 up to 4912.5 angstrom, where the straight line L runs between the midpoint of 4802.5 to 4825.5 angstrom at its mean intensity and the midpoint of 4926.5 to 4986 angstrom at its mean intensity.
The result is 6.9 angstrom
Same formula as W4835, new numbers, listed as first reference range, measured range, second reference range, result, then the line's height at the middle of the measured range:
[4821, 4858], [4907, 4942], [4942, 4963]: 1.42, 154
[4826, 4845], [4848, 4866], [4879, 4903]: 2.26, 141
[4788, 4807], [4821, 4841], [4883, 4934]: 1.45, 155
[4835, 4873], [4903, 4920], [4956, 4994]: -0.84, 138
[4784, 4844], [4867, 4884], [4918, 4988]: 2.12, 150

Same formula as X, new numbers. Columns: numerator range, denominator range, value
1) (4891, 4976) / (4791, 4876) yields 1.05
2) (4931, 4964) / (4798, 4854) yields 1.05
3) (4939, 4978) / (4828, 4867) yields 1.13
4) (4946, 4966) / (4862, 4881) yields 1.25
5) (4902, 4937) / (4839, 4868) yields 1.14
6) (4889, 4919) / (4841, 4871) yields 1.12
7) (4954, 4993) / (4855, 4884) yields 1.18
